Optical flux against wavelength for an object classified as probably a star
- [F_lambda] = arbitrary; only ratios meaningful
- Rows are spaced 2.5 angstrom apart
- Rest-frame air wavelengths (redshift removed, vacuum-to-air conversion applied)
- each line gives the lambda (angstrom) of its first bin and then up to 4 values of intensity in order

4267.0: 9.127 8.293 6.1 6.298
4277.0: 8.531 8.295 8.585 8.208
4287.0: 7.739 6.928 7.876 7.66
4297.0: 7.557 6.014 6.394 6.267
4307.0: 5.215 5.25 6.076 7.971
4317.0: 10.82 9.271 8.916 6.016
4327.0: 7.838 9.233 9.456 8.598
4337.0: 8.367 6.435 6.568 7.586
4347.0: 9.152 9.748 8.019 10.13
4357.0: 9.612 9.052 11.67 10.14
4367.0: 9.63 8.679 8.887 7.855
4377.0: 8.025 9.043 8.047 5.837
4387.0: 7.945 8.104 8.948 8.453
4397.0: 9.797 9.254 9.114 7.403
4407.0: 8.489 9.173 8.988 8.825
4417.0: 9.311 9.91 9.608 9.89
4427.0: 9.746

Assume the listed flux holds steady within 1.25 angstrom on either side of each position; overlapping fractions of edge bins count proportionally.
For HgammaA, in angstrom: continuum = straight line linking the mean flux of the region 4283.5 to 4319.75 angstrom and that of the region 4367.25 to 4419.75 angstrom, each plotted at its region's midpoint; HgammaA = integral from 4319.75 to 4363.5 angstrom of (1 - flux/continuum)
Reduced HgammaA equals -4.6 angstrom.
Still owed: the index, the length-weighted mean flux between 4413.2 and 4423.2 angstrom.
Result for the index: 9.41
